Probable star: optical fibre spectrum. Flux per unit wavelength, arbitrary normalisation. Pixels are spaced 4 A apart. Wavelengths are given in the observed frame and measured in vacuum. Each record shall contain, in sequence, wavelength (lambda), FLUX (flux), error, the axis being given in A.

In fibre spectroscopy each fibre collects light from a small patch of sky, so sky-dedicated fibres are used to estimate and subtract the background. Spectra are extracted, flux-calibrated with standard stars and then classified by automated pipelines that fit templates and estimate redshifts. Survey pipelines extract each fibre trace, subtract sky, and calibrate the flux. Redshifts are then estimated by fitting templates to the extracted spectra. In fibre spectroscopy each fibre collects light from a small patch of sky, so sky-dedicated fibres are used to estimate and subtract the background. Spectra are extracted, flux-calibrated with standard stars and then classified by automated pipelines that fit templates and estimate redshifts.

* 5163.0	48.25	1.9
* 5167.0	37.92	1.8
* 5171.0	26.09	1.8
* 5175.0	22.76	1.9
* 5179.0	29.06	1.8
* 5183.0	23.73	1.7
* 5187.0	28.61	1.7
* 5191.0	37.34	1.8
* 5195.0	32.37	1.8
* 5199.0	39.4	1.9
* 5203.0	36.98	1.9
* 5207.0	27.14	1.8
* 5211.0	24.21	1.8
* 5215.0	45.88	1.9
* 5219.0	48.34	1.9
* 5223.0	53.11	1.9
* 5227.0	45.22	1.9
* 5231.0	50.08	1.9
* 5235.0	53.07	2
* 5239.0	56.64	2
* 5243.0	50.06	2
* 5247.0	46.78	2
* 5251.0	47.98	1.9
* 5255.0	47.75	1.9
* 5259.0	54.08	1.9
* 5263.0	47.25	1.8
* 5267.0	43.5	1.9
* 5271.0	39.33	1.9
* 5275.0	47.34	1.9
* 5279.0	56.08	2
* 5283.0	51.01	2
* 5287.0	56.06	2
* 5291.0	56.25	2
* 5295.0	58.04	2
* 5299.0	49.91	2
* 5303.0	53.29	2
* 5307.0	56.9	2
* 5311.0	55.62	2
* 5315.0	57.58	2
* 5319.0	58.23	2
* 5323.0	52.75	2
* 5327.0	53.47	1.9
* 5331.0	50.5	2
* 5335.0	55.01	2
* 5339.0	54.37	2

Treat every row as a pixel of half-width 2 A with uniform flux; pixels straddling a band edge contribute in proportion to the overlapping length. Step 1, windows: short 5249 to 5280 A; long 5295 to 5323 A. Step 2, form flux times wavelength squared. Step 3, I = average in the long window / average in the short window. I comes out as 1.18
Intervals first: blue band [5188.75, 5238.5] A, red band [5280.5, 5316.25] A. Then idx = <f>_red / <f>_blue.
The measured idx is 1.32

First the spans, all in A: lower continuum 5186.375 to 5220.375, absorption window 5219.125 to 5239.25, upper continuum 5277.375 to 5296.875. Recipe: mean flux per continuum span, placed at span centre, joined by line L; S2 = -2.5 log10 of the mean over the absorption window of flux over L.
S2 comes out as -0.21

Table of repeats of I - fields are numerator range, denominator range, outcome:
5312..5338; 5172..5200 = 1.92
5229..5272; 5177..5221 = 1.47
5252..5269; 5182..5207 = 1.50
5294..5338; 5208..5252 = 1.20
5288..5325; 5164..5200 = 1.87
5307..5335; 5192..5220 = 1.59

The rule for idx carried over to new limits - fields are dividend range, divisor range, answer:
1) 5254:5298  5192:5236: 1.23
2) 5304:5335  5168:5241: 1.45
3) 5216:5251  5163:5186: 1.69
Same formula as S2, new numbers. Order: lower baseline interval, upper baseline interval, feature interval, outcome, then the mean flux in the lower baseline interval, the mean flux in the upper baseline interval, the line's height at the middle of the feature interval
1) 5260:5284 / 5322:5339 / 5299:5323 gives -0.09 mag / 47.5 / 53.1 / 51.3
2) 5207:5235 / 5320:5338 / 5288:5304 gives -0.09 mag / 43.8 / 53.3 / 50.4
